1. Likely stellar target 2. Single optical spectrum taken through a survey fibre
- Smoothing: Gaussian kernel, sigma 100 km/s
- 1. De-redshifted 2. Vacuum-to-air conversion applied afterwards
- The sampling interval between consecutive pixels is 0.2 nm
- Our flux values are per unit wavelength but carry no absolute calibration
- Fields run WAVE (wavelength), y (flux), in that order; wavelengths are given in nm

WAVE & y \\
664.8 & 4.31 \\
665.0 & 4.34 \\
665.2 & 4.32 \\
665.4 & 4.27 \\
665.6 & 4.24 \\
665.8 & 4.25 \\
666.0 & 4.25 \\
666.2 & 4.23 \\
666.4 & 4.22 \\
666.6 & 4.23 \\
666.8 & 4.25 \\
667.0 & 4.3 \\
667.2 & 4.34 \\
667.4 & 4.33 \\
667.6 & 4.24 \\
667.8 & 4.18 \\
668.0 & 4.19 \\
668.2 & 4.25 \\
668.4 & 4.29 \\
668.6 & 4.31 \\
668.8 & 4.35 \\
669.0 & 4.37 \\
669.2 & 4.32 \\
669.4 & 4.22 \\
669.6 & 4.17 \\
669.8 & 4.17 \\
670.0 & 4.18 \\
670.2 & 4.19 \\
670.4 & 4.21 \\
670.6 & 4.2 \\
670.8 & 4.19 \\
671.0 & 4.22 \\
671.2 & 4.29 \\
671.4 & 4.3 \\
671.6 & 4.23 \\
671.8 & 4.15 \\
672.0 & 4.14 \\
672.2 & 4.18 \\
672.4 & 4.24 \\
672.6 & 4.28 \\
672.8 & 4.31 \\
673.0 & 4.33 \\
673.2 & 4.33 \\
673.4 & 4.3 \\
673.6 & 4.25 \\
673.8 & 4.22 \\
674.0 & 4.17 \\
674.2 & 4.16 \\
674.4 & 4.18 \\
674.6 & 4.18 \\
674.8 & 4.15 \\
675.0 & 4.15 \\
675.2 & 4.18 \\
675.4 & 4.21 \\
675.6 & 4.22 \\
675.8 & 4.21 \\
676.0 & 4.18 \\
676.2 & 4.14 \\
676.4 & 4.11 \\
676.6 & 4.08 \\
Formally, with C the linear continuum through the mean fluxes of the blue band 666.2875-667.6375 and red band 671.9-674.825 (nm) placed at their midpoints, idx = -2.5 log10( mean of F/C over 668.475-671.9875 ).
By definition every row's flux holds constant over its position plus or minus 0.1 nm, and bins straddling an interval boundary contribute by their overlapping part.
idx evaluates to 0.00 mag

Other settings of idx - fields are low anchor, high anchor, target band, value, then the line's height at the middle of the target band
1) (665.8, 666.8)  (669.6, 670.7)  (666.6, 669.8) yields -0.015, 4.21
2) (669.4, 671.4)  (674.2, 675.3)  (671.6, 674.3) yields -0.013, 4.18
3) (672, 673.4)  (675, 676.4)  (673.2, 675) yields 0.006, 4.23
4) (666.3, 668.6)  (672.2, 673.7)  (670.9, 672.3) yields 0.016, 4.28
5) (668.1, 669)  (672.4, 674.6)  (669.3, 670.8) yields 0.025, 4.29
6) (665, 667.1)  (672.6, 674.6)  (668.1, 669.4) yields -0.013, 4.26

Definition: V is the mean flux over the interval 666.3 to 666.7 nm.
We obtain 4.23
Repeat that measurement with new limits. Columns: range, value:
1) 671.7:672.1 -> 4.14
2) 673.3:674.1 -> 4.23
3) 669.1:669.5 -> 4.27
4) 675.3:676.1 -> 4.2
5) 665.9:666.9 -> 4.24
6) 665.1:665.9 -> 4.27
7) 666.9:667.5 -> 4.32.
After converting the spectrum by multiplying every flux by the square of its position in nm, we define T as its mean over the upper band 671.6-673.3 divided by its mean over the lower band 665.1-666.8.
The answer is 1.0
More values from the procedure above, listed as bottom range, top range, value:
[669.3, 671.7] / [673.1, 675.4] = 1.01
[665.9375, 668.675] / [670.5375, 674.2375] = 1.01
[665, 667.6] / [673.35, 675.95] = 1.01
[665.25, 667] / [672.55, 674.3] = 1.03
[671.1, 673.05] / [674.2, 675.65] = 0.99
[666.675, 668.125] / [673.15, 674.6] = 1.01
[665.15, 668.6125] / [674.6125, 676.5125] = 1.01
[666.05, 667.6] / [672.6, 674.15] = 1.02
